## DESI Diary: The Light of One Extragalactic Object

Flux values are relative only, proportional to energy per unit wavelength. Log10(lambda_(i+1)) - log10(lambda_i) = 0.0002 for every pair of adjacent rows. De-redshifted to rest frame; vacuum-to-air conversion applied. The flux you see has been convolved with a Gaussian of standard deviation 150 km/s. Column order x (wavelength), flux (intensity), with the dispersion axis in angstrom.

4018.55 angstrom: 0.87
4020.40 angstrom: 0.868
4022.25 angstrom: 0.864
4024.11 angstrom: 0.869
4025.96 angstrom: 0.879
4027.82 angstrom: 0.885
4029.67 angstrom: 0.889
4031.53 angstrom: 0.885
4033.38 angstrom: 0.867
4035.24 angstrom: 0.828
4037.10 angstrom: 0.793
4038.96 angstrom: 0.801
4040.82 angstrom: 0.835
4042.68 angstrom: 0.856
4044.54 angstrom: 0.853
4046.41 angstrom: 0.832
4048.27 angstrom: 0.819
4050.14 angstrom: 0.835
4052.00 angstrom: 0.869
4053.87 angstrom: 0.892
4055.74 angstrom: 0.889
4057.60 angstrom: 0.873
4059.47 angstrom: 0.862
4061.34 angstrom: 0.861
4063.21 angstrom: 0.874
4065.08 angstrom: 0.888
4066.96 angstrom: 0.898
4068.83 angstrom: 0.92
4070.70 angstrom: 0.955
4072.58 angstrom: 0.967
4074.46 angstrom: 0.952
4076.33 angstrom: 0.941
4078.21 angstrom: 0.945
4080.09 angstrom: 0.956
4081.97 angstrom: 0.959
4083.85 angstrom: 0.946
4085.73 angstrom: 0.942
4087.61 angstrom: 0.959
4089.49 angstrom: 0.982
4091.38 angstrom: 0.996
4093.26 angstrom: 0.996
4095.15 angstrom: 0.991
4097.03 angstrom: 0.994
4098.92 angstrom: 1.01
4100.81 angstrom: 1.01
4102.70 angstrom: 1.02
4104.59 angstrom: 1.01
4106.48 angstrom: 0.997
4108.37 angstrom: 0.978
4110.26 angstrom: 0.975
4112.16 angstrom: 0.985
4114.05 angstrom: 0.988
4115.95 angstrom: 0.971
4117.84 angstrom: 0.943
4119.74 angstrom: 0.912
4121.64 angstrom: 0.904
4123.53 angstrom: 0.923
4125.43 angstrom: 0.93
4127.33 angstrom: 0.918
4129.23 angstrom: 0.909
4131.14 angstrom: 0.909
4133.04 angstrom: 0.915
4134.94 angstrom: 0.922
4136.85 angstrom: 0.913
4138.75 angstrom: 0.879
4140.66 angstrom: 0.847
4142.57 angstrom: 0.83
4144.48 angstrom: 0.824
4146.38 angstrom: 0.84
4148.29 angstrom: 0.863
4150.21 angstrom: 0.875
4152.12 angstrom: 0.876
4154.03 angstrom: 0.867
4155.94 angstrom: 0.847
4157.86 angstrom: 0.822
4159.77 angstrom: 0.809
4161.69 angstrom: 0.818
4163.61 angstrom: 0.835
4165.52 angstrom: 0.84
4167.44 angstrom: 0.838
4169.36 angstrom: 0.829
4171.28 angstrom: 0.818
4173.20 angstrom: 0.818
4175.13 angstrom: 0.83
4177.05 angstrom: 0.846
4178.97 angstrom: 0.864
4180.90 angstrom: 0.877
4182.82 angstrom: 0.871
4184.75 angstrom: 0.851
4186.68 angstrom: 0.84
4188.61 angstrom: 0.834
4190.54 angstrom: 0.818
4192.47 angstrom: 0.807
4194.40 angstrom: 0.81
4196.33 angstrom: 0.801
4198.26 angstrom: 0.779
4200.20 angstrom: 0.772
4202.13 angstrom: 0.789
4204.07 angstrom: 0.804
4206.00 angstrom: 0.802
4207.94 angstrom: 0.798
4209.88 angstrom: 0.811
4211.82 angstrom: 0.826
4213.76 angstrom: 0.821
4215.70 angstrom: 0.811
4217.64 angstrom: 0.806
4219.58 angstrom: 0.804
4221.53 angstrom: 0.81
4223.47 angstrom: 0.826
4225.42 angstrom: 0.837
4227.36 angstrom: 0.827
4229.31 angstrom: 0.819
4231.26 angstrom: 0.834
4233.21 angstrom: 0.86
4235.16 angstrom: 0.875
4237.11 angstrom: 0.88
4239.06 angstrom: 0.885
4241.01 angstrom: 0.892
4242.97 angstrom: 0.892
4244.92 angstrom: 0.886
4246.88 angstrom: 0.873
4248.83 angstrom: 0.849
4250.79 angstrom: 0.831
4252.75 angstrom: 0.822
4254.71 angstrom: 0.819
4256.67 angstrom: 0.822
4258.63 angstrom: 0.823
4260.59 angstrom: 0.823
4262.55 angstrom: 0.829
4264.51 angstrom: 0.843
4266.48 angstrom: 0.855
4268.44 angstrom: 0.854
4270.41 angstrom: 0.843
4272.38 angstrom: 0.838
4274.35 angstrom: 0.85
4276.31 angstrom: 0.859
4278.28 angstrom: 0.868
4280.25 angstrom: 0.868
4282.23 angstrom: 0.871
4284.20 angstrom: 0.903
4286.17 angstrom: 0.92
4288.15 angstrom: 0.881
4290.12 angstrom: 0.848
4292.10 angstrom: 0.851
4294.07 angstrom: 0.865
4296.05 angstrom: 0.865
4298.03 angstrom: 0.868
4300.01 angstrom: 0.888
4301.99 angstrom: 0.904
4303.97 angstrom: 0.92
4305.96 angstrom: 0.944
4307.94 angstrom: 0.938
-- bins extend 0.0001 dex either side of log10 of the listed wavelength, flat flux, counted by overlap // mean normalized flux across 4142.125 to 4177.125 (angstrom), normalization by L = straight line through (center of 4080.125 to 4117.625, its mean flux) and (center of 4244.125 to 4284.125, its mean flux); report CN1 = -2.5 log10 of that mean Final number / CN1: 0.12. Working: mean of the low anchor 0.983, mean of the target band 0.838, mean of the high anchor 0.847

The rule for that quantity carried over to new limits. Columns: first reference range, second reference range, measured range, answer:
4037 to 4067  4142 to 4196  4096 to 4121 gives -0.16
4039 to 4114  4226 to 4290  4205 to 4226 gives 0.08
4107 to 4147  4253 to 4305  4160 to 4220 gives 0.09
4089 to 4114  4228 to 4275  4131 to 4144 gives 0.09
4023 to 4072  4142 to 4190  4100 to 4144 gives -0.10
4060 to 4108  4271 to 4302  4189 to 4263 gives 0.09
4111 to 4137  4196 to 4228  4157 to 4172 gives 0.06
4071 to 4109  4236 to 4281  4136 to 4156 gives 0.09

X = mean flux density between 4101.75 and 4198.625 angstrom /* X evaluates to 0.879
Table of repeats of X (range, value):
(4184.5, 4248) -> 0.83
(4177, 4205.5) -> 0.823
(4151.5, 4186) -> 0.842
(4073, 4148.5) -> 0.943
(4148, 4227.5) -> 0.826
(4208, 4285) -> 0.844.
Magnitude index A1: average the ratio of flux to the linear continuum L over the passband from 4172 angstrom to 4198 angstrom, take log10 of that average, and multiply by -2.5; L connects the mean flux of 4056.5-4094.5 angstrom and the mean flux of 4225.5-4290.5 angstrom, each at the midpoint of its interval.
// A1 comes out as 0.07 mag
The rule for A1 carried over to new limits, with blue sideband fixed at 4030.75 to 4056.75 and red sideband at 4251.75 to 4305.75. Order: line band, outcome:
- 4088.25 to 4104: -0.18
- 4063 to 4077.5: -0.10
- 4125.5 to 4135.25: -0.08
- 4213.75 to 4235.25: 0.04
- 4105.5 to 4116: -0.16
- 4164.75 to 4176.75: 0.03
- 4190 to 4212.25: 0.07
